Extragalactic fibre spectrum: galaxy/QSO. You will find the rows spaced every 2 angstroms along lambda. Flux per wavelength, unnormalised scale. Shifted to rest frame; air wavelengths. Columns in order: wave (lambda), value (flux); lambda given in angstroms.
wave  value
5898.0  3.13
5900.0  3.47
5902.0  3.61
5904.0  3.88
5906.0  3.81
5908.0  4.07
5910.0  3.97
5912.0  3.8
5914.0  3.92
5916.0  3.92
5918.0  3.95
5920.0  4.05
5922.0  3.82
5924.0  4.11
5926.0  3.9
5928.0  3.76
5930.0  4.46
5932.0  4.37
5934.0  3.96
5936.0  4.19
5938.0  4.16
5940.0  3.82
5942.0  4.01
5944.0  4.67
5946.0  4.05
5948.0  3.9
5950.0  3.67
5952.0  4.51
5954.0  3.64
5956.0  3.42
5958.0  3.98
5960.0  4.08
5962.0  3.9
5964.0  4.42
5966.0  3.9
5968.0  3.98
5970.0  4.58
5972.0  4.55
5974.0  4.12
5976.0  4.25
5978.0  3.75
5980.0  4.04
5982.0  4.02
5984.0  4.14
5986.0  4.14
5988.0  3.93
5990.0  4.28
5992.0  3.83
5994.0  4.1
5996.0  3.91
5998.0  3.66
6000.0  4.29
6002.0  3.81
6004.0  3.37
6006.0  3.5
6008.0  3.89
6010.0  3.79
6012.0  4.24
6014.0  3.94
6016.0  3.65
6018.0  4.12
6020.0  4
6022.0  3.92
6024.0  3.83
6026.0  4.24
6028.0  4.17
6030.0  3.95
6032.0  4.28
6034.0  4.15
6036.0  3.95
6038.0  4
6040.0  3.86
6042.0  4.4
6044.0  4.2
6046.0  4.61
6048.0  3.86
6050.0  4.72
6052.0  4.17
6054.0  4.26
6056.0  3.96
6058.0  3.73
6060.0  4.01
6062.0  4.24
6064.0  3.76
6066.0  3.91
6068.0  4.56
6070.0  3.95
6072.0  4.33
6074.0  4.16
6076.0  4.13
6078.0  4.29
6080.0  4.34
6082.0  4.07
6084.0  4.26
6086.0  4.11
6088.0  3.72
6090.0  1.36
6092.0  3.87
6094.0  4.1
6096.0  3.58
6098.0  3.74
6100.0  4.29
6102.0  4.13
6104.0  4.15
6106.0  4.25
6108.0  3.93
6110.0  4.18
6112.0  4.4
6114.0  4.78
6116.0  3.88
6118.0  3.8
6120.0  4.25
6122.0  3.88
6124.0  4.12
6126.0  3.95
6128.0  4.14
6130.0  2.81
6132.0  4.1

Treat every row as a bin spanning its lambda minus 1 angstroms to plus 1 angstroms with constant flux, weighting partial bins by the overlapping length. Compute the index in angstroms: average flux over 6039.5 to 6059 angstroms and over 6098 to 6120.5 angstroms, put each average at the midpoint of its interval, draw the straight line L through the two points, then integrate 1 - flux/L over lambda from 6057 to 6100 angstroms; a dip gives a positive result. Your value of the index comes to 2.6 angstroms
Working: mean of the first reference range 4.19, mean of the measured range 3.92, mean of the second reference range 4.16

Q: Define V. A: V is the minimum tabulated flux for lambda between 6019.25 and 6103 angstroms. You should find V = 1.36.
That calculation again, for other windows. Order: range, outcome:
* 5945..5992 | 3.42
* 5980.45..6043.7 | 3.37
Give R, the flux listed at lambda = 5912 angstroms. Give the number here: 3.8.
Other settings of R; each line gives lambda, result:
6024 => 3.83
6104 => 4.15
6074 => 4.16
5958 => 3.98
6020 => 4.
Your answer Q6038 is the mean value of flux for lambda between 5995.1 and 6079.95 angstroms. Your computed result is 4.05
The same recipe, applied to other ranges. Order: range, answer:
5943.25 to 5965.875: 4.01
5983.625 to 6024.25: 3.92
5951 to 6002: 4.05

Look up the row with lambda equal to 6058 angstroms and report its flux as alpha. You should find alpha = 3.73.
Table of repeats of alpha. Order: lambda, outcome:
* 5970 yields 4.58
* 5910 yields 3.97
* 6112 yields 4.4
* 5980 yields 4.04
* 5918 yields 3.95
